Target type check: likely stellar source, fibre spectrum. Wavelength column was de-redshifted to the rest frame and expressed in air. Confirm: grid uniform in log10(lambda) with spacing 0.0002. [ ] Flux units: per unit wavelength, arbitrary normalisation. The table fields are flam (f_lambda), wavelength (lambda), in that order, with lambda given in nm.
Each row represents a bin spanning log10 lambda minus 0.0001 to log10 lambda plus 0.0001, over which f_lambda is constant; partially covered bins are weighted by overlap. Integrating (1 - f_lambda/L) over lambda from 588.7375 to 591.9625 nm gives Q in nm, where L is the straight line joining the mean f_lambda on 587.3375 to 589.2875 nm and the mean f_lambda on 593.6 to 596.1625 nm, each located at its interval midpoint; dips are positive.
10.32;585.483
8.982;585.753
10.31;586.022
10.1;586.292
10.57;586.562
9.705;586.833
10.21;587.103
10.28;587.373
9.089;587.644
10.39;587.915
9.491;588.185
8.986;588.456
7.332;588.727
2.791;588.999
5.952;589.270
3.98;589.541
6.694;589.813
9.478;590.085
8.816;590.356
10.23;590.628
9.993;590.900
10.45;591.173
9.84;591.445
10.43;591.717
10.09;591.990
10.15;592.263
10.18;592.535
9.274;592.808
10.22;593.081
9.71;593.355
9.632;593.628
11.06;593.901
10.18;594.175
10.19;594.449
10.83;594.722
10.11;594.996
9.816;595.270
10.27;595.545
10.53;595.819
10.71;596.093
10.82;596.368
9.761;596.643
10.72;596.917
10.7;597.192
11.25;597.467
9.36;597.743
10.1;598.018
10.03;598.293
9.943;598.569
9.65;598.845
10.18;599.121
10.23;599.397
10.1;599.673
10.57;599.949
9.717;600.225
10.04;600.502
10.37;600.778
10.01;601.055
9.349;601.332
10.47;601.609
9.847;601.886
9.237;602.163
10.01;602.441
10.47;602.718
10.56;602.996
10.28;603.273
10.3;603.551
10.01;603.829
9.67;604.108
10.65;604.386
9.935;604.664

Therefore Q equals 0.27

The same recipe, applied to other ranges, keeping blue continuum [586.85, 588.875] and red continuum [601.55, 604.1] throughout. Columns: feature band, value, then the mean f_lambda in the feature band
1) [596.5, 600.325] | -0.11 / 10.2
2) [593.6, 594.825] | -0.10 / 10.4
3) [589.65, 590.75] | 0.10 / 8.67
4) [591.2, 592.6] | -0.09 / 10.2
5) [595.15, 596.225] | -0.06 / 10.3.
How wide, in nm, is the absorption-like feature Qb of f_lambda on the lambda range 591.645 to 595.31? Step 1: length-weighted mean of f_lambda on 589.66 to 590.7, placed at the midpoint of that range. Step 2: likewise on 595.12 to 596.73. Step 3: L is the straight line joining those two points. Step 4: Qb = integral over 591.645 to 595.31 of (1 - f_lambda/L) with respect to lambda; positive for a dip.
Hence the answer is -0.20 nm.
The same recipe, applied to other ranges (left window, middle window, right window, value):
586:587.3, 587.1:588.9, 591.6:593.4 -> 0.17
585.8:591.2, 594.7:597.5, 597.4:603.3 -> -0.26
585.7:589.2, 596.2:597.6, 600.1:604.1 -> -0.14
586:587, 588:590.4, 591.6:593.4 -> 0.72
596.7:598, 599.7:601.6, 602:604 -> 0.04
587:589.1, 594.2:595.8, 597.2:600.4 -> -0.11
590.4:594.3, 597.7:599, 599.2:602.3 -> 0.02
